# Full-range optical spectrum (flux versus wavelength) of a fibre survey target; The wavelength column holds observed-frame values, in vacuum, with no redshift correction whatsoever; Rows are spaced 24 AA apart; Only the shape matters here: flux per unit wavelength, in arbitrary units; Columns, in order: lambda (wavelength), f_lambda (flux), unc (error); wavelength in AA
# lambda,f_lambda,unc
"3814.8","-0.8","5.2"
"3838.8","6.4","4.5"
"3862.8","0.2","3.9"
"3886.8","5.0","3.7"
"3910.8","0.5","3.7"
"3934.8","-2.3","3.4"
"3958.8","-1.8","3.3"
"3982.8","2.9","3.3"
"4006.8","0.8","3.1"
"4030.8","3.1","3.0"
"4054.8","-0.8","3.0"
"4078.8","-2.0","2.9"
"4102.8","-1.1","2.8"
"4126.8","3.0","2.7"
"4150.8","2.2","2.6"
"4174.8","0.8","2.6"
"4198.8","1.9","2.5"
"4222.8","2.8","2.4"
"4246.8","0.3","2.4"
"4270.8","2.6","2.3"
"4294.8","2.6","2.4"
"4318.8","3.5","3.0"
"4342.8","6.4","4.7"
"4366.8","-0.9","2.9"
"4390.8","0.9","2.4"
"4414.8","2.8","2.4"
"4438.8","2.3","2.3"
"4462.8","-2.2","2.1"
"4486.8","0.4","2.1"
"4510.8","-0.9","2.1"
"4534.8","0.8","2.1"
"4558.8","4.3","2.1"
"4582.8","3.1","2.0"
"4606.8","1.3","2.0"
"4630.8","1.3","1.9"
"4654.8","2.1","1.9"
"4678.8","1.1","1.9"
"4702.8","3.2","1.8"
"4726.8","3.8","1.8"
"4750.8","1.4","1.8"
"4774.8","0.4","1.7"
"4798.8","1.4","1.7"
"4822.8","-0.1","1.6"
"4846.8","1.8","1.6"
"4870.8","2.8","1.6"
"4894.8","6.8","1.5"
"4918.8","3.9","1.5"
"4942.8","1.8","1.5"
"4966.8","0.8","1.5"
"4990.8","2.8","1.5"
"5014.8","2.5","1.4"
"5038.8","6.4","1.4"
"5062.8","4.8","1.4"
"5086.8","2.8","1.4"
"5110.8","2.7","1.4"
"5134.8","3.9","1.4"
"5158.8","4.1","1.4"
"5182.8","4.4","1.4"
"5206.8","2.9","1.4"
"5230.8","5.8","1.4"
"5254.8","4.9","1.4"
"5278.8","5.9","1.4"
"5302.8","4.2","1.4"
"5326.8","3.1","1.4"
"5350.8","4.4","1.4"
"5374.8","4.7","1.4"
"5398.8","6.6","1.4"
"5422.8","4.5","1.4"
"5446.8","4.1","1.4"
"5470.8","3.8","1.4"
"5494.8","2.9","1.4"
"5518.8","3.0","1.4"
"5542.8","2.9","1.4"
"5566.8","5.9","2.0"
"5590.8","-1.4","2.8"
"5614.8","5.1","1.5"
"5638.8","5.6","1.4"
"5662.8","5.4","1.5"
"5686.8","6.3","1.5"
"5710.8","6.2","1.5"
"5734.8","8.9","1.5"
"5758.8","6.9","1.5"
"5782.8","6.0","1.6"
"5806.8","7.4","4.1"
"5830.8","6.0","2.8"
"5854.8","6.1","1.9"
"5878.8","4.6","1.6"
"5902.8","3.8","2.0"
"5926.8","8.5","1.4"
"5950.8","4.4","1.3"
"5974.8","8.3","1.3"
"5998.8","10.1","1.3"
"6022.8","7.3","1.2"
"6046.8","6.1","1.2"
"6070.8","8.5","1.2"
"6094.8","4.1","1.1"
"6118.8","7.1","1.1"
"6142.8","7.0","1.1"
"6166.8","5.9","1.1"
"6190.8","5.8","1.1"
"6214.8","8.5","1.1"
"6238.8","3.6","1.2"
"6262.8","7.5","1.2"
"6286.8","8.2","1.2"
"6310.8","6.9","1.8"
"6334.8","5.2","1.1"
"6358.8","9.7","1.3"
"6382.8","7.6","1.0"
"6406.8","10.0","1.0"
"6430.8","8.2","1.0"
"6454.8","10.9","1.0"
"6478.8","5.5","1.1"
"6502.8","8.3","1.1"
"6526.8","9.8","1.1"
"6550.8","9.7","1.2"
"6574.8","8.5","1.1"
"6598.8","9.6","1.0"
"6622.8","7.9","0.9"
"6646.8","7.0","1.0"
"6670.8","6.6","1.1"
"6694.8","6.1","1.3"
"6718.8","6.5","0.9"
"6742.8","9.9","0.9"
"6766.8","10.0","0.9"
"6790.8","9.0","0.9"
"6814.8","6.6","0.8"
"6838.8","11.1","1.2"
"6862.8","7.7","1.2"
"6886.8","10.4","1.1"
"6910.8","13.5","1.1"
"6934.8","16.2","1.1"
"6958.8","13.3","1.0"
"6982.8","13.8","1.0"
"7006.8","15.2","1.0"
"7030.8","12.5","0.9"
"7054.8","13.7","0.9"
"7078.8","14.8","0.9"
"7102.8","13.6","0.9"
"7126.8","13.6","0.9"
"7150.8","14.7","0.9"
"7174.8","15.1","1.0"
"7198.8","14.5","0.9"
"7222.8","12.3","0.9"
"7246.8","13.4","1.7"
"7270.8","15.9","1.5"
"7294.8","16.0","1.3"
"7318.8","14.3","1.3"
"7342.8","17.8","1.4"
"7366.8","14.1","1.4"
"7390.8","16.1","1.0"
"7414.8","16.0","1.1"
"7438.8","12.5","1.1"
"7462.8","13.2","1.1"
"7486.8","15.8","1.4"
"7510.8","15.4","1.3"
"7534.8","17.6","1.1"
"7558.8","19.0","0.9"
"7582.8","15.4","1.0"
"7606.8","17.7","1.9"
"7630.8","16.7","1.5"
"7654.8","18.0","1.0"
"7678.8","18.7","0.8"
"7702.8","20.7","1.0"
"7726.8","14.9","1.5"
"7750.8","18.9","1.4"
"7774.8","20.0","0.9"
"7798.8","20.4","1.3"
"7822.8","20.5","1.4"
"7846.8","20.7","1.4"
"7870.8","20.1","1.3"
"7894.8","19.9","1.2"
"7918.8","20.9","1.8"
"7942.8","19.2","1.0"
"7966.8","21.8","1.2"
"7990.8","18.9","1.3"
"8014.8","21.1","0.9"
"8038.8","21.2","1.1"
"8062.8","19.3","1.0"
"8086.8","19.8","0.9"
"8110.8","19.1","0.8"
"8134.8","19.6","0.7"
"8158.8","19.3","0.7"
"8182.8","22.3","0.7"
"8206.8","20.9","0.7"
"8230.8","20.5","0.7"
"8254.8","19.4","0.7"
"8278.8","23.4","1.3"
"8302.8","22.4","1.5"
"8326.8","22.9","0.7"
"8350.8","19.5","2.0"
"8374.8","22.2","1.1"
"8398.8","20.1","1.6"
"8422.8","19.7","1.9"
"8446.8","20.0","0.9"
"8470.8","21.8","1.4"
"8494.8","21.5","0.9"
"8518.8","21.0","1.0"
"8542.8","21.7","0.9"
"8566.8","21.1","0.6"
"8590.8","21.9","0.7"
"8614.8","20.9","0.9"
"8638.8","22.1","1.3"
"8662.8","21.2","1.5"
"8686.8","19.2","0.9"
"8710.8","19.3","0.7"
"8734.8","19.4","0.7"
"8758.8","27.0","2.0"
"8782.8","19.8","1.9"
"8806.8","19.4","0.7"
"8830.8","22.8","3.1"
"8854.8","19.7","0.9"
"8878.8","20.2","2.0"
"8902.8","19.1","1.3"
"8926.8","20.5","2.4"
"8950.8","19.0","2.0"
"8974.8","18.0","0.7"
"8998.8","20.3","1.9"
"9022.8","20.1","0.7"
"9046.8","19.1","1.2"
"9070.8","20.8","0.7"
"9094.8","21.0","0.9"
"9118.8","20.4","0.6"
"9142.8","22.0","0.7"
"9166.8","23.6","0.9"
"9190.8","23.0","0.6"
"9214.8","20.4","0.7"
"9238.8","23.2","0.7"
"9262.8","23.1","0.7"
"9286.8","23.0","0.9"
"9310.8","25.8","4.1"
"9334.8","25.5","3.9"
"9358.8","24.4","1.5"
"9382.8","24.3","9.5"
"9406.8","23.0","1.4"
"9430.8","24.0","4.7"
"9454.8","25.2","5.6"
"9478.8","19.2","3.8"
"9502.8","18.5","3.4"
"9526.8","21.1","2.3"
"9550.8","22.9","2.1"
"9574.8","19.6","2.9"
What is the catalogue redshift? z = 0.73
